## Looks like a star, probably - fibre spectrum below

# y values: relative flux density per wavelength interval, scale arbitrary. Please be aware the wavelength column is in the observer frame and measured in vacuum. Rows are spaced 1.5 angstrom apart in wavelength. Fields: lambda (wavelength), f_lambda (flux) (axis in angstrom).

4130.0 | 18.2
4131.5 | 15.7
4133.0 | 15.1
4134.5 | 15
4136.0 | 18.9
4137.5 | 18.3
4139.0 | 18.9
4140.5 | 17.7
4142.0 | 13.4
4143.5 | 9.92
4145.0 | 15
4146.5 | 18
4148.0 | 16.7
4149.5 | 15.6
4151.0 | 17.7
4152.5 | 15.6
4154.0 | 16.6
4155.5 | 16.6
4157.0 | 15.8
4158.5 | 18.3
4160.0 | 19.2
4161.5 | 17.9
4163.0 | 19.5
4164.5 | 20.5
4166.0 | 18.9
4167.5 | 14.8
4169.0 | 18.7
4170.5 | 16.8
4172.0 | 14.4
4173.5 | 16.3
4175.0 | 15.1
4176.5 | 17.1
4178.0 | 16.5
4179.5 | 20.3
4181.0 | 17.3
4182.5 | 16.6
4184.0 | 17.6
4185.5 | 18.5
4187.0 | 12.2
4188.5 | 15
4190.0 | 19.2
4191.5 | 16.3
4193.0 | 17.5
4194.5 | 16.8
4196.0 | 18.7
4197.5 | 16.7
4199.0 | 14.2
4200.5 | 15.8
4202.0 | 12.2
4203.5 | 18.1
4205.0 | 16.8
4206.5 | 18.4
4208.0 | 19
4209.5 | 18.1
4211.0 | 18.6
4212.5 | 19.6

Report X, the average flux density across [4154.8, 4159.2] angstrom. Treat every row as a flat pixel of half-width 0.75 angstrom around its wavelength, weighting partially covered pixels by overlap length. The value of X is 16.9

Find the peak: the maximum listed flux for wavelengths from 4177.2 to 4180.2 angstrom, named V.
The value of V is 20.3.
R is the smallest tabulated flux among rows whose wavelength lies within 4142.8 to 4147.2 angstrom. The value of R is 9.92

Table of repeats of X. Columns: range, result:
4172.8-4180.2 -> 17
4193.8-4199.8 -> 16.6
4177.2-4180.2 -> 18.3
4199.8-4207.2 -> 16.2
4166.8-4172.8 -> 16.2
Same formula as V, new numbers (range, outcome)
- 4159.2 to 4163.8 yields 19.5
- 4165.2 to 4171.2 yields 18.9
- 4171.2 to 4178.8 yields 17.1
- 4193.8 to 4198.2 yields 18.7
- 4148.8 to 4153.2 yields 17.7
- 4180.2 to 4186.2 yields 18.5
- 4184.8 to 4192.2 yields 19.2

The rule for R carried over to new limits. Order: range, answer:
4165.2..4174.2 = 14.4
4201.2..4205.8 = 12.2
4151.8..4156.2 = 15.6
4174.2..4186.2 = 15.1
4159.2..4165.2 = 17.9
